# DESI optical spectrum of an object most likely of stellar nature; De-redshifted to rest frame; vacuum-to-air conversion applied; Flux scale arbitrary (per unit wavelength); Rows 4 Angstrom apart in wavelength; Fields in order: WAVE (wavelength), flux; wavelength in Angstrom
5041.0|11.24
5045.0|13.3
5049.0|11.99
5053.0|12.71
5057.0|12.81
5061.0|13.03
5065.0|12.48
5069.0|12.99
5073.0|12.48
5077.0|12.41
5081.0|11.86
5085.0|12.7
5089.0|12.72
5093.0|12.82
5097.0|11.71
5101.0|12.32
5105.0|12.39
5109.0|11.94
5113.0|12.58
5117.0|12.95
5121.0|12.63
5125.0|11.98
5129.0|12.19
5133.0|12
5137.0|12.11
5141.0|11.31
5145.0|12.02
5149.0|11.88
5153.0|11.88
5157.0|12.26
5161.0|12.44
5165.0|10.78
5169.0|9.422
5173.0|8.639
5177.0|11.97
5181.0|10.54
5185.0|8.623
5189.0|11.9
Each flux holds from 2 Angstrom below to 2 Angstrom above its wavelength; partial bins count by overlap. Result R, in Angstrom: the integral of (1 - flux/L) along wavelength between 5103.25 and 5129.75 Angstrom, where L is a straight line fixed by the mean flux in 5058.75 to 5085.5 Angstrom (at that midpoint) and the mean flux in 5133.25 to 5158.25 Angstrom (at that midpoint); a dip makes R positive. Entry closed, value -0.5 Angstrom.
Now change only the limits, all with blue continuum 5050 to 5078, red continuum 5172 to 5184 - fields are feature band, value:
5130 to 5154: -1.7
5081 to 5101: -0.4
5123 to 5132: -0.5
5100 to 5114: -0.6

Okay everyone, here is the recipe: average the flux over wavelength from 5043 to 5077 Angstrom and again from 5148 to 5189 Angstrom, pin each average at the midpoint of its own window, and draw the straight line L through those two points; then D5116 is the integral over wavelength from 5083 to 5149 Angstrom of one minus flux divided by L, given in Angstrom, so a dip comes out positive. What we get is -2.84 Angstrom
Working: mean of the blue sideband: 12.7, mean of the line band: 12.3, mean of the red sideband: 10.9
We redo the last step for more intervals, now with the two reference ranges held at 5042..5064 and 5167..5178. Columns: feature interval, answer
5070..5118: -2.9 Angstrom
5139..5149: -1.1 Angstrom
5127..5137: -1.2 Angstrom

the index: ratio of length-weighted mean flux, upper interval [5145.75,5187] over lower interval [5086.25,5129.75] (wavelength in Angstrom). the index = 0.88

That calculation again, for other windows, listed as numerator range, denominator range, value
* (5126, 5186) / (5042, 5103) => 0.90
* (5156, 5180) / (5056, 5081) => 0.86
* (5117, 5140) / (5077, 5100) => 0.99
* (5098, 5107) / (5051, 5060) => 0.96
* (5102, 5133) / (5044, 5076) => 0.97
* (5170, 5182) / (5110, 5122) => 0.81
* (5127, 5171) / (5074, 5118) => 0.94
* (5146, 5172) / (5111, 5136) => 0.92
